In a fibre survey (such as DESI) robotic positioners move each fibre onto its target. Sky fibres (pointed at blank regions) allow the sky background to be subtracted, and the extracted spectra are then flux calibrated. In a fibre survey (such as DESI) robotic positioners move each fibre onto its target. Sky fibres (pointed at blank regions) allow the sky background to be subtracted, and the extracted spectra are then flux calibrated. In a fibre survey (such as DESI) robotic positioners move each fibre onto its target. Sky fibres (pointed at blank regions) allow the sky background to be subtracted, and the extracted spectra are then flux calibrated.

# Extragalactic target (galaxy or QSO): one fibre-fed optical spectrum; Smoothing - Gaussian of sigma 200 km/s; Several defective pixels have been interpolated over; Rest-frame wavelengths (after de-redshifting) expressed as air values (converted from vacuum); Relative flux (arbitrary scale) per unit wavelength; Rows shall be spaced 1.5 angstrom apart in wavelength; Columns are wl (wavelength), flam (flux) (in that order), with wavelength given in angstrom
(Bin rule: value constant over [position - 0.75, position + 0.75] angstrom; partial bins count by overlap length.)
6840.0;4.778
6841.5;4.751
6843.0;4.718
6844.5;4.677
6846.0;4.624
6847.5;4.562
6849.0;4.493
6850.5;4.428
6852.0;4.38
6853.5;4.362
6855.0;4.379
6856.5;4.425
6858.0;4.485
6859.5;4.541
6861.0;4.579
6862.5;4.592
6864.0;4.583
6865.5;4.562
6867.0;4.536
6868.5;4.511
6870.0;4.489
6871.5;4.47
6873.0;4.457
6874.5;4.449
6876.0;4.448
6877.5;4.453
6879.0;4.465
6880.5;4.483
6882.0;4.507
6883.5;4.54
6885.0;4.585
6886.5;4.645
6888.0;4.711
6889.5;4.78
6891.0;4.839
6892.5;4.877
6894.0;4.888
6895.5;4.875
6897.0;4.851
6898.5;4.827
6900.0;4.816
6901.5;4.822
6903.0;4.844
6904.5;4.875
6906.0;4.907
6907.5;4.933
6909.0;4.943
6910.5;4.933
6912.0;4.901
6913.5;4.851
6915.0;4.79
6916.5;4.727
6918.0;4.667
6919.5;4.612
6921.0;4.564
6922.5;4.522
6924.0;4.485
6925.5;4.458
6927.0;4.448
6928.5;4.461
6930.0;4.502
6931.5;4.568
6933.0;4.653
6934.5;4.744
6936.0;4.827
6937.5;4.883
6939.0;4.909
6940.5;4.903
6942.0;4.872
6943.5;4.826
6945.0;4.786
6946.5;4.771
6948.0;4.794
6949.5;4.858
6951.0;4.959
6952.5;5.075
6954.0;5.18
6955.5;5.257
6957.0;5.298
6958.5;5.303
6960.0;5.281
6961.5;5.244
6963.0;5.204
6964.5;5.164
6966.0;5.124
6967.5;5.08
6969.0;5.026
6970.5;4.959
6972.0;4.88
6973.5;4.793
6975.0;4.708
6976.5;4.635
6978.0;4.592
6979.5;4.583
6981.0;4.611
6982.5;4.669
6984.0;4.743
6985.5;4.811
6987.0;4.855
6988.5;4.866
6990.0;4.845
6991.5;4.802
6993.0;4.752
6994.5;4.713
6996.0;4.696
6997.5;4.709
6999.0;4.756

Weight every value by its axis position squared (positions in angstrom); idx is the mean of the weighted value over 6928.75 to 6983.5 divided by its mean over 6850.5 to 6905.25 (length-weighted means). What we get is 1.1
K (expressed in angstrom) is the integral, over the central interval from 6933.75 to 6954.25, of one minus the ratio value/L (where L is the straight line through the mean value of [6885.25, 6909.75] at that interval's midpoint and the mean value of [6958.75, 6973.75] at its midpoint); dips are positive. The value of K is 0.5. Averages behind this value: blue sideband 4.83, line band 4.88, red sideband 5.09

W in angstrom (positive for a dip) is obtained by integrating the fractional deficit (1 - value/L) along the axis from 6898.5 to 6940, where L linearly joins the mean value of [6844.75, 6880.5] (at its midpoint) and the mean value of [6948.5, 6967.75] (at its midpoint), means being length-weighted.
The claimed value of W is 1.3 angstrom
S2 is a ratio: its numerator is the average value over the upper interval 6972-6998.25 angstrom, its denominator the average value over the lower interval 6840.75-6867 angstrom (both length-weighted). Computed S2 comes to 1.04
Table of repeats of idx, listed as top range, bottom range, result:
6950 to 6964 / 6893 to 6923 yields 1.10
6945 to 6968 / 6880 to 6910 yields 1.08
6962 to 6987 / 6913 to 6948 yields 1.05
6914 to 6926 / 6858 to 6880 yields 1.04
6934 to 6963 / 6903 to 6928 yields 1.07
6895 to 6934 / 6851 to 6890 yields 1.06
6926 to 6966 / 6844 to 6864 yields 1.12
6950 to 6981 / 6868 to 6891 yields 1.13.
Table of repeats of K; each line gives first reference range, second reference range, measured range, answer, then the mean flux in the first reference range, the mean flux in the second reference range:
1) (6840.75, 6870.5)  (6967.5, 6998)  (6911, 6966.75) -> -1.9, 4.53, 4.77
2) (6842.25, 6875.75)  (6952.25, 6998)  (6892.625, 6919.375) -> -1.0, 4.51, 4.92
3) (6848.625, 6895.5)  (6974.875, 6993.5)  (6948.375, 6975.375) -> -2.2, 4.55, 4.73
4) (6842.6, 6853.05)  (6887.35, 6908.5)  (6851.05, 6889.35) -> 1.4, 4.54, 4.85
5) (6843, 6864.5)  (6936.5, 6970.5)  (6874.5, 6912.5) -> -0.2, 4.51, 5.03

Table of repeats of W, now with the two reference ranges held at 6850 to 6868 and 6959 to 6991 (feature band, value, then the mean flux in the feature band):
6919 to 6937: 0.59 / 4.57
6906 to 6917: -0.48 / 4.87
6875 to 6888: 0.12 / 4.53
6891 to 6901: -0.51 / 4.85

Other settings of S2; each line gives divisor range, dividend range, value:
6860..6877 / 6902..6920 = 1.07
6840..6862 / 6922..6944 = 1.03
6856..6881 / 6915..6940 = 1.03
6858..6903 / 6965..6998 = 1.04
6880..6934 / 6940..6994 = 1.04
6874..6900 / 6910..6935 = 0.99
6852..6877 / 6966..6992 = 1.07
